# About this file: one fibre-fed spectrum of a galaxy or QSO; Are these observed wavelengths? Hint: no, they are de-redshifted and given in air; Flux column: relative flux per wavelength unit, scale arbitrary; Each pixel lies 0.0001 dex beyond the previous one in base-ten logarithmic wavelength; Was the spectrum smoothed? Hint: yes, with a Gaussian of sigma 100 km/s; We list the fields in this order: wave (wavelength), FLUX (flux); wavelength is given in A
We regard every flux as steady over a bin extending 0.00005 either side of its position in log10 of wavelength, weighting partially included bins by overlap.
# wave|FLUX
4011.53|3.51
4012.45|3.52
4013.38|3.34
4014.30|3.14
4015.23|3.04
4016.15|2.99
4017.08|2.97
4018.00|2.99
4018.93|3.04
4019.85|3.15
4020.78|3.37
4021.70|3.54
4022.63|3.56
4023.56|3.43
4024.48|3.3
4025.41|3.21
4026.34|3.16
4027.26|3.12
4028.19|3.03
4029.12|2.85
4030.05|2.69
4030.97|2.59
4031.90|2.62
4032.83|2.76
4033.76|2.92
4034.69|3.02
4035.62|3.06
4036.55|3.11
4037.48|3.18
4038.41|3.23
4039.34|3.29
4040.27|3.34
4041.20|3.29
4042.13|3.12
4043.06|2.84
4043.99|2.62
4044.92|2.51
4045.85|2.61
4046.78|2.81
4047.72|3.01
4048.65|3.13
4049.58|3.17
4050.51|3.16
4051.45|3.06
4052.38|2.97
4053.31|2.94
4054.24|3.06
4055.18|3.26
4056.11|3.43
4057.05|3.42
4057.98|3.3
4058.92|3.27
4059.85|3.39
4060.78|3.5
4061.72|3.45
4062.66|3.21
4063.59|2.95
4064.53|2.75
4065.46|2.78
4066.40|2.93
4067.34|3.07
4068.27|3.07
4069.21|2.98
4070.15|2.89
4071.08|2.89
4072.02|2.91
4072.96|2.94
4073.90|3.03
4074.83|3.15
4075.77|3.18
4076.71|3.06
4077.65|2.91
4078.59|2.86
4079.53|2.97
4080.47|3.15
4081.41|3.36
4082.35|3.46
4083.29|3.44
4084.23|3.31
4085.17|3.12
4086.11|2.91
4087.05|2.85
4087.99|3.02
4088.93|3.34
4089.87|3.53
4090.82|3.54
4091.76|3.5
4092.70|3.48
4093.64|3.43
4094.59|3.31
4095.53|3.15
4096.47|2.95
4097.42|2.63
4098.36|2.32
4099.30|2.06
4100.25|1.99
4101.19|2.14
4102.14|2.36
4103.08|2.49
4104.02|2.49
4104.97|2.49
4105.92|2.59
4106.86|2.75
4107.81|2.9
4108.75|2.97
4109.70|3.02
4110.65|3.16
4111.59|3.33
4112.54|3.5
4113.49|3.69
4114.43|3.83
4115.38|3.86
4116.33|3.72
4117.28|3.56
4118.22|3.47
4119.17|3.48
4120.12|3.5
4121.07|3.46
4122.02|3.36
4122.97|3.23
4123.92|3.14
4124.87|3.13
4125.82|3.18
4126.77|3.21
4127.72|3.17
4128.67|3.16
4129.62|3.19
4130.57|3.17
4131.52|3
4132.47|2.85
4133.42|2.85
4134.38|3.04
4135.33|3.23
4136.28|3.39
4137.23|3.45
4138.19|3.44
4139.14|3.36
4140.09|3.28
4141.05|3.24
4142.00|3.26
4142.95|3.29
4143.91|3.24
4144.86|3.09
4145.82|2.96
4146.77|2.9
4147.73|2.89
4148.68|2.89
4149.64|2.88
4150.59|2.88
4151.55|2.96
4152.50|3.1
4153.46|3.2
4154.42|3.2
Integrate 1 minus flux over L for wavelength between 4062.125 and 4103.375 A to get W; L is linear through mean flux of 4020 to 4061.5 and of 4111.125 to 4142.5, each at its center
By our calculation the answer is 2.8 A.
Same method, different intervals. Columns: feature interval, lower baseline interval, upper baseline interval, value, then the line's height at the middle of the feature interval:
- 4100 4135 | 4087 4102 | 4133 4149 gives -0.5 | 3.05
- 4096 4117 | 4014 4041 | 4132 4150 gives 1.6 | 3.12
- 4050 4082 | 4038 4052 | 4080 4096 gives 0.5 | 3.15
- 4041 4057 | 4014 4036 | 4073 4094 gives 0.6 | 3.12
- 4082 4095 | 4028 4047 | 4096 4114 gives -2.4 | 2.78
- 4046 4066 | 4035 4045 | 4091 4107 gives -1.0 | 2.98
